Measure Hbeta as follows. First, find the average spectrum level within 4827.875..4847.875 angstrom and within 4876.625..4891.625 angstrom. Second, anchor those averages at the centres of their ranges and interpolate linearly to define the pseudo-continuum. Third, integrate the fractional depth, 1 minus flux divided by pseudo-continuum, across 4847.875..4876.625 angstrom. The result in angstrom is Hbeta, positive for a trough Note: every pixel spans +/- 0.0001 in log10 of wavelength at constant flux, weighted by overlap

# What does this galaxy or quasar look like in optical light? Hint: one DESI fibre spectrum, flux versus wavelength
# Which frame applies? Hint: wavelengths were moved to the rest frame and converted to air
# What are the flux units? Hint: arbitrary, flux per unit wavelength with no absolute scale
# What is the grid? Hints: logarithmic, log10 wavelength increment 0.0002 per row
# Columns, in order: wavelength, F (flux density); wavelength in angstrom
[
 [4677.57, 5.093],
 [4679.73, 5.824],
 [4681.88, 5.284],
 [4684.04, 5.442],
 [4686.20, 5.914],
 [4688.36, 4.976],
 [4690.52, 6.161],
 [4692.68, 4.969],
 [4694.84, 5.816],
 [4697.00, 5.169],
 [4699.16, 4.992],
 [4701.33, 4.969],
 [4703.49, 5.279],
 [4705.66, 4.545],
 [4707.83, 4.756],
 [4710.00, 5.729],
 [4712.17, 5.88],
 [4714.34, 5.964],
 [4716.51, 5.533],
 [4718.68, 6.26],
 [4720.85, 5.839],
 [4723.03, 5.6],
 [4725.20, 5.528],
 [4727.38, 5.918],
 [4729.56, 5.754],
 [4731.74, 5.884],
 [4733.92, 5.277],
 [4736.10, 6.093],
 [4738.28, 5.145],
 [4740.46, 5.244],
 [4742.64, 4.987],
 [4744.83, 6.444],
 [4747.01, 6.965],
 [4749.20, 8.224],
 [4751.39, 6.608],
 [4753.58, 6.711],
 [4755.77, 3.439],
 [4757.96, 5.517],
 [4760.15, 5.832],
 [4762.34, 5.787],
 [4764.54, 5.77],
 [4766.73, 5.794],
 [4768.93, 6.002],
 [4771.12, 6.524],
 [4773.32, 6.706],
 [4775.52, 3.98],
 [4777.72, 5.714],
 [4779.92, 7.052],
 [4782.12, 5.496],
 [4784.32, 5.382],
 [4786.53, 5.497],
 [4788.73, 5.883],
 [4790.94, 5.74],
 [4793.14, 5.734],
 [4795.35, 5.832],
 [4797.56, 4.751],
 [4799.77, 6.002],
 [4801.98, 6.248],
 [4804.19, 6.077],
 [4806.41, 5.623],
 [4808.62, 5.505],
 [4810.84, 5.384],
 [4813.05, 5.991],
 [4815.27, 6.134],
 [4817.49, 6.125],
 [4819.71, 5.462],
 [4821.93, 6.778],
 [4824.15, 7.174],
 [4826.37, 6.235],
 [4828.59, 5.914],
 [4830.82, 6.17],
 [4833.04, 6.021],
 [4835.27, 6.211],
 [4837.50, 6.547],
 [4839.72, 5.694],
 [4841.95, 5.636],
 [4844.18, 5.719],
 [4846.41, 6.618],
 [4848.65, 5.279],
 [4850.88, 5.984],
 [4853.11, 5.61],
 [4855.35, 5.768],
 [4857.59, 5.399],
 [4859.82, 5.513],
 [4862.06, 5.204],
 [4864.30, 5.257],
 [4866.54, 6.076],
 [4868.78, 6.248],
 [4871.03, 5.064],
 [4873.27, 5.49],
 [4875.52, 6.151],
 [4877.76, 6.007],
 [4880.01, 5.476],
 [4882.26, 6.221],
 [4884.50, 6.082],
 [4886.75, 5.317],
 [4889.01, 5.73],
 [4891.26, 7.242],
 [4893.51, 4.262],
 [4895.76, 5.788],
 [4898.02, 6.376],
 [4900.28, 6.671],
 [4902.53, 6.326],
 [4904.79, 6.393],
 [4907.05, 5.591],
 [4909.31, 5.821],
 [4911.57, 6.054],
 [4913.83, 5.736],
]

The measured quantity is 1.79 angstrom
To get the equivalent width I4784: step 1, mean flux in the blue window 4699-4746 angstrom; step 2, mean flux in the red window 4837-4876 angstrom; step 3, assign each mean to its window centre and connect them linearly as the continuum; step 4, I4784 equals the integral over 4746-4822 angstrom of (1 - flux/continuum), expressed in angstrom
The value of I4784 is -3.5 angstrom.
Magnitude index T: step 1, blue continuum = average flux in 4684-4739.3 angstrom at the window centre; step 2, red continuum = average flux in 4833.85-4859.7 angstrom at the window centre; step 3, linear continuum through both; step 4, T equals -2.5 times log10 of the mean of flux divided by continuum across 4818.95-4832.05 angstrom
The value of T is -0.09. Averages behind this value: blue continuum 5.52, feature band 6.31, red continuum 5.85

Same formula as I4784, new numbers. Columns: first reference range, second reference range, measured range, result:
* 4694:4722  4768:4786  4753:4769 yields 0.6 angstrom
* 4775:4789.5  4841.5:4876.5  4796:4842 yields -2.7 angstrom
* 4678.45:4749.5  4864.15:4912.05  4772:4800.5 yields 0.3 angstrom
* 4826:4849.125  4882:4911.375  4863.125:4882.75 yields 0.8 angstrom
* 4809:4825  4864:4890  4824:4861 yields 0.2 angstrom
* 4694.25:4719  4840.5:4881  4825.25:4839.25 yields -1.3 angstrom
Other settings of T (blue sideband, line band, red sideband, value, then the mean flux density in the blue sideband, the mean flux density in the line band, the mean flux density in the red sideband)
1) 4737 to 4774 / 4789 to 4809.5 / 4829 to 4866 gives 0.03 mag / 5.98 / 5.73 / 5.8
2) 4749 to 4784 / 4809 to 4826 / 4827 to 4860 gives -0.04 mag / 5.88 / 6.13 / 5.89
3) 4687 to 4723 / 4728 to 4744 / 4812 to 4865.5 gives 0.01 mag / 5.44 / 5.51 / 5.93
